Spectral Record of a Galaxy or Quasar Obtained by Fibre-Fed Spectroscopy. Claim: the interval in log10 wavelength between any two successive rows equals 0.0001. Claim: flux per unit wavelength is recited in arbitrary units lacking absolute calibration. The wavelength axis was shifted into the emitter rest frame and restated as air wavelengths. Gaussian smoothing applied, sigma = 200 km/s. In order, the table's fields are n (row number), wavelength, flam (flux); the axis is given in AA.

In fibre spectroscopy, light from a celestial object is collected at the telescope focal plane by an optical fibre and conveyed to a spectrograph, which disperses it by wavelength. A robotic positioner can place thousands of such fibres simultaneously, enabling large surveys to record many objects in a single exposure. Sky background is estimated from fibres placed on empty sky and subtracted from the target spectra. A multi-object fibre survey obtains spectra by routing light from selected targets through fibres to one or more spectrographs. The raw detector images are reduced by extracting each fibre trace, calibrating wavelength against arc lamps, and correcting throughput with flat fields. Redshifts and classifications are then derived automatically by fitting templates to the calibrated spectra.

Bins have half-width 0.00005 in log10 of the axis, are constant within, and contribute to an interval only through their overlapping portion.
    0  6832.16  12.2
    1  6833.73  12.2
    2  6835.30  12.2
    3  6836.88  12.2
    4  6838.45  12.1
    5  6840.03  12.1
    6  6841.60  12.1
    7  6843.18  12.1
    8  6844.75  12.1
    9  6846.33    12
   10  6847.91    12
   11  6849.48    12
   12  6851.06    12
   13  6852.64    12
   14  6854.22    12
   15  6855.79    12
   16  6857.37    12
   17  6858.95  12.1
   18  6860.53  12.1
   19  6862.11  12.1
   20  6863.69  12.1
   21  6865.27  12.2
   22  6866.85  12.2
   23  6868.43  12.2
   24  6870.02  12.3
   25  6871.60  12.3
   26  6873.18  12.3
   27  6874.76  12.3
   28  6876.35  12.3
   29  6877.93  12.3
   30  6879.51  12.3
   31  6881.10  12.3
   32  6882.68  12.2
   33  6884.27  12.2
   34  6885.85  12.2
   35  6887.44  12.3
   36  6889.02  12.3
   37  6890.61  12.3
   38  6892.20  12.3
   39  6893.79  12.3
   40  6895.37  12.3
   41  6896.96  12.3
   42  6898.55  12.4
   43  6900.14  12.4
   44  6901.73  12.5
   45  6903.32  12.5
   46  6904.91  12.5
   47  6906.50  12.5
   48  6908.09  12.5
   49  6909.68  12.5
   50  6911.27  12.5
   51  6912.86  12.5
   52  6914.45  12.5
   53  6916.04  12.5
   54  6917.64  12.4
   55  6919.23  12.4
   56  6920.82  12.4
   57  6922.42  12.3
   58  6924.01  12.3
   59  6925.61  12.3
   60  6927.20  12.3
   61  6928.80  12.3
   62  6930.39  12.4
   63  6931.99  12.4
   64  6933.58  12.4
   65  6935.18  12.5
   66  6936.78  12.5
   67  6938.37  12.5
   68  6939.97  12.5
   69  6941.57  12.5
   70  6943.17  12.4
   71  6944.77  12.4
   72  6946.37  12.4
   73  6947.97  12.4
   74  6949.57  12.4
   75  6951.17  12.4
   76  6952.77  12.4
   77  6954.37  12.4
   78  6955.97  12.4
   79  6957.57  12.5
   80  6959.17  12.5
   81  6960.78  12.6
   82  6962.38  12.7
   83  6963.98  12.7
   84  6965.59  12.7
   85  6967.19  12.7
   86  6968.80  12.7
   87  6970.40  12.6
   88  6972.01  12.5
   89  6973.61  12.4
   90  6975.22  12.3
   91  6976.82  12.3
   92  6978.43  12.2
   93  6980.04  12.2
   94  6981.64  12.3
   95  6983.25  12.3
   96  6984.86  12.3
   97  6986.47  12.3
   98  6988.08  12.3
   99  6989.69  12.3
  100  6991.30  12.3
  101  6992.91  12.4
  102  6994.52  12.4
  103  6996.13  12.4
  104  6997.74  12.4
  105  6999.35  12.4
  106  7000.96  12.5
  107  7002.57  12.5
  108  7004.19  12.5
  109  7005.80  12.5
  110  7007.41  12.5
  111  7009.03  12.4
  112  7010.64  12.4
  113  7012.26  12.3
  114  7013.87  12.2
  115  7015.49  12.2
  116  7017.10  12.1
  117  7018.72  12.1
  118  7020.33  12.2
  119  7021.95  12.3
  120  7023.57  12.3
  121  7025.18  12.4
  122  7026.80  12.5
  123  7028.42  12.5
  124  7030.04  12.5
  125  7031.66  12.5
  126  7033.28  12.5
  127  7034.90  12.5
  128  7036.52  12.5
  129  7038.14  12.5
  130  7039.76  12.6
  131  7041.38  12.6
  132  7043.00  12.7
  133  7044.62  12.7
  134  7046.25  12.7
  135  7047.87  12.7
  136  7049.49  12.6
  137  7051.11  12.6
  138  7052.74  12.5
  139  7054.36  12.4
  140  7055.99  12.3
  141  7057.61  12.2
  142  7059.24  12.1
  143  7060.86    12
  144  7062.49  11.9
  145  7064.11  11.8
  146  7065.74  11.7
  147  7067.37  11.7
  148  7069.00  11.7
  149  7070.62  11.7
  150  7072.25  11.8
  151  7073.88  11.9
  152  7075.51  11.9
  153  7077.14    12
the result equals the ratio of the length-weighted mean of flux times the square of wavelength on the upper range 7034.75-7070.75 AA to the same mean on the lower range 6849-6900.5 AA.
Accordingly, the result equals 1.06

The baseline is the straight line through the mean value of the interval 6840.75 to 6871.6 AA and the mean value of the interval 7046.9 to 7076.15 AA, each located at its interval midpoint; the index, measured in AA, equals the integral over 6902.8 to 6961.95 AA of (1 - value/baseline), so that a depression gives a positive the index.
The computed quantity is -1.7 AA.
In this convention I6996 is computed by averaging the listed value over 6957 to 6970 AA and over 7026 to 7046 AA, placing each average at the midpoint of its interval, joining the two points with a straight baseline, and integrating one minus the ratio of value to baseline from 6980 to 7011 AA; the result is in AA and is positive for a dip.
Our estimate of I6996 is 0.5 AA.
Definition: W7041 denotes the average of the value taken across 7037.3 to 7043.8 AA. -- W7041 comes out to 12.6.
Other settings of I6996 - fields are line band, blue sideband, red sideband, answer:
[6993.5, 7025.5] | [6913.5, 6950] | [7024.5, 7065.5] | 0.2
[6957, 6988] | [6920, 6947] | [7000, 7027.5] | -0.2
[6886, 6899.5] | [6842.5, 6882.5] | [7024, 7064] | -0.1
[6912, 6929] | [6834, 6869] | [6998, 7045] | -0.2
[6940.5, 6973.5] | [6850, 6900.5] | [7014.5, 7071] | -0.7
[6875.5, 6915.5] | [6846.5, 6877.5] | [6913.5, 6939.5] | -0.3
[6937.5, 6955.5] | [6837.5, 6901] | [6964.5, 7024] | -0.2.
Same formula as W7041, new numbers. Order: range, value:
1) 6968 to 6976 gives 12.5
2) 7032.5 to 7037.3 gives 12.5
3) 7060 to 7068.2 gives 11.8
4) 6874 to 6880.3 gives 12.3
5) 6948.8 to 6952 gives 12.4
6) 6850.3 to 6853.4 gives 12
